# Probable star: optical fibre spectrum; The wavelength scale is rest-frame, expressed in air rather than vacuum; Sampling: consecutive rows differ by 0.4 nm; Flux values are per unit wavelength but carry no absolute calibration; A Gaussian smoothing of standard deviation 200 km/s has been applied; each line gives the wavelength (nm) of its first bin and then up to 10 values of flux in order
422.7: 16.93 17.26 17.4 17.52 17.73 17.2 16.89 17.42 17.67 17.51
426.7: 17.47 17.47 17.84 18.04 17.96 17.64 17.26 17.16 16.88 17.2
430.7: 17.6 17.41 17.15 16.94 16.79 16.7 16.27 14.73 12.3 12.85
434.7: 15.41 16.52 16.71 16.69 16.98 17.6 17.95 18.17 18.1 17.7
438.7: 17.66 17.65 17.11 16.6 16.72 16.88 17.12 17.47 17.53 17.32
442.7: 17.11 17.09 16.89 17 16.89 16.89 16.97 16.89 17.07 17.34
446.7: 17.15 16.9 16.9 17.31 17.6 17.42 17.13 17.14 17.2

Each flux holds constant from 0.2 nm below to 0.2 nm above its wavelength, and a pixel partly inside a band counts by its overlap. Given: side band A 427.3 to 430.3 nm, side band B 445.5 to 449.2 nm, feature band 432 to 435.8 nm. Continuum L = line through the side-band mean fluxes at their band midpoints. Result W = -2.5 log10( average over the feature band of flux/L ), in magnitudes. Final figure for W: 0.13 mag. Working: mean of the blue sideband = 17.5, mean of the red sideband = 17.2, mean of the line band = 15.4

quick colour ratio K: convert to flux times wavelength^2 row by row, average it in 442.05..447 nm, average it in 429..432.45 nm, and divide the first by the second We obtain 1.1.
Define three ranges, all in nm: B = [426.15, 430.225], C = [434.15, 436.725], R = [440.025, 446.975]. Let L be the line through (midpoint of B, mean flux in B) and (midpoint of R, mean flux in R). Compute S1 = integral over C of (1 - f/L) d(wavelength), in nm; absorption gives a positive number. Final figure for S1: 0.18 nm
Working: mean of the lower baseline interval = 17.5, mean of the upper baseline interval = 17.1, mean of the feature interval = 16.1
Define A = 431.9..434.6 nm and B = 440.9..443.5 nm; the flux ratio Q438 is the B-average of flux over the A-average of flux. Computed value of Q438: 1.1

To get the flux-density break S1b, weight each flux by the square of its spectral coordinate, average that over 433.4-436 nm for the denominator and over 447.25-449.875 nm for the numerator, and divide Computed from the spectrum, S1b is 1.23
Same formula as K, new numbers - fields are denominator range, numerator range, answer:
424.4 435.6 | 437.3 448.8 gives 1.09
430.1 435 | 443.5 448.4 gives 1.14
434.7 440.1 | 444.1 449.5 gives 1.03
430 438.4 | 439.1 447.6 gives 1.07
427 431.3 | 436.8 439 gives 1.06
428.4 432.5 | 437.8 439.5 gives 1.07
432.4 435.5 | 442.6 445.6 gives 1.17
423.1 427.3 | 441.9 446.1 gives 1.07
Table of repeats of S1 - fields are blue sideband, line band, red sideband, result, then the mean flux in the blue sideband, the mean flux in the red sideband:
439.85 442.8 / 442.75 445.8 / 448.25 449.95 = 0.039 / 17.1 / 17.3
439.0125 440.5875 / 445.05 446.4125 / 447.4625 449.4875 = 0.010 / 17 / 17.3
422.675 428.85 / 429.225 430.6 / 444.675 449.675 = 0.025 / 17.5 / 17.1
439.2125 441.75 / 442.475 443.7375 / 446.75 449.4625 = 0.003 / 17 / 17.2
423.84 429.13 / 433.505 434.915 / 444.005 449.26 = 0.297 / 17.6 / 17.1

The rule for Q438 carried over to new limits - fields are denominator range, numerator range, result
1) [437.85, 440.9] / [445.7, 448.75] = 1.00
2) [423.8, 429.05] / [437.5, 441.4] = 0.99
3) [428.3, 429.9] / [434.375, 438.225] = 0.98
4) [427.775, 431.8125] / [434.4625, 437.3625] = 0.97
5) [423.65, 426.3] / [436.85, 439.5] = 1.02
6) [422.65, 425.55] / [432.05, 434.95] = 0.87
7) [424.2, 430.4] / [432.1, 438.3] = 0.93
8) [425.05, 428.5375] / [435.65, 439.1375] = 1.00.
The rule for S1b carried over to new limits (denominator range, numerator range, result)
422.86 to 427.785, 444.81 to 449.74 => 1.09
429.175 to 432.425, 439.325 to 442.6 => 1.04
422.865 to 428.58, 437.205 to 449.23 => 1.07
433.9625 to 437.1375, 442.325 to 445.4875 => 1.10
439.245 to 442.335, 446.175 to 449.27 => 1.04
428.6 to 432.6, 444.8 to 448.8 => 1.07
